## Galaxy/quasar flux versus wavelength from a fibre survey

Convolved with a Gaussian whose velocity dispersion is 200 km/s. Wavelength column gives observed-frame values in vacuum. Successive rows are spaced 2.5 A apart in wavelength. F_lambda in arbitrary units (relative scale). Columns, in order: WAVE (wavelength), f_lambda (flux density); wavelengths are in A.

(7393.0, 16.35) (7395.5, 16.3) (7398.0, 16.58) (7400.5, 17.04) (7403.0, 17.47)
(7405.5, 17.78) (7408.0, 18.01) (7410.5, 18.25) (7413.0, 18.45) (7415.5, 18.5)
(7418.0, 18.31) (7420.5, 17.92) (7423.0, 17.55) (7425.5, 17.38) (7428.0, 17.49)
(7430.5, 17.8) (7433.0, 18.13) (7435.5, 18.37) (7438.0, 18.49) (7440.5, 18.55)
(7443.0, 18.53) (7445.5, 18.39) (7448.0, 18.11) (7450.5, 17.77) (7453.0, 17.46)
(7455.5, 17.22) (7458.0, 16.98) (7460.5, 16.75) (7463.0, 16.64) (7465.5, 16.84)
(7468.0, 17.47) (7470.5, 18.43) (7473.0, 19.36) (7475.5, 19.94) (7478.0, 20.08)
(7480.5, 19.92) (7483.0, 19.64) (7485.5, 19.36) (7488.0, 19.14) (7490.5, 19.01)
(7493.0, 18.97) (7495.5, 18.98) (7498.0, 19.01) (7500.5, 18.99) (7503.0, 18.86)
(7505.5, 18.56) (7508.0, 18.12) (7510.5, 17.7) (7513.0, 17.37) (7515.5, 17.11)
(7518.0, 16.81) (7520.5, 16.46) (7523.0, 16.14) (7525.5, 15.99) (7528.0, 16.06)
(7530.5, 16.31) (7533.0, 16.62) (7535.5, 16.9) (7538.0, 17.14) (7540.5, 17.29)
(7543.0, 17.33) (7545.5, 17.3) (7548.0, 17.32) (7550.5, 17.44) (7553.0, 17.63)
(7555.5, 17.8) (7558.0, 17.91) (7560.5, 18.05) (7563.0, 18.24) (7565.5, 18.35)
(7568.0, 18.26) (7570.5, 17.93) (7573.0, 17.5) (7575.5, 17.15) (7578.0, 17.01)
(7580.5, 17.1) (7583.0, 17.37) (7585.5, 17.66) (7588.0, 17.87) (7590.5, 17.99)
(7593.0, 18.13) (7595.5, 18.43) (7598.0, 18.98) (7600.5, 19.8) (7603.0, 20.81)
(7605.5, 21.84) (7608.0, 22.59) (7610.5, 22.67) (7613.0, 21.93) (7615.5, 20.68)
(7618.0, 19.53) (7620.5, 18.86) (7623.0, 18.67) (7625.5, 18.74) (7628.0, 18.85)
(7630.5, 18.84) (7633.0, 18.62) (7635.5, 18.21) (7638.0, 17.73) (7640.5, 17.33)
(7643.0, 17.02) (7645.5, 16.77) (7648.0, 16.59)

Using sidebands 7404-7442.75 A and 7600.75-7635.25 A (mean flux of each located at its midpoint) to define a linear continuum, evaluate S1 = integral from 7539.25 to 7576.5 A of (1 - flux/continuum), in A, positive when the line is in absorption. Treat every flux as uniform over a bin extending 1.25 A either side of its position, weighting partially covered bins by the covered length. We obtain 3.4 A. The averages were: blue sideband 18.1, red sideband 20.1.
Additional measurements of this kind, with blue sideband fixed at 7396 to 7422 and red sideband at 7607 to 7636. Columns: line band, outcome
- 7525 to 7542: 2.1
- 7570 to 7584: 1.5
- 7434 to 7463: 0.6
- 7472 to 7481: -0.7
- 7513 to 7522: 1.0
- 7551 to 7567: 1.1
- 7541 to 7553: 1.1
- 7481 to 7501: -0.6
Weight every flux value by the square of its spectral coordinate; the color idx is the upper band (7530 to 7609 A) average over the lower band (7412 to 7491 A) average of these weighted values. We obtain 1.02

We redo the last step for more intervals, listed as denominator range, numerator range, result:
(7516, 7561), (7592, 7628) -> 1.20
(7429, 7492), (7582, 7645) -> 1.09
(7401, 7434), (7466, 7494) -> 1.09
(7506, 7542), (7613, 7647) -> 1.13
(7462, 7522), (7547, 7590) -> 0.98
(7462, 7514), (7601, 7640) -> 1.10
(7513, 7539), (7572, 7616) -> 1.18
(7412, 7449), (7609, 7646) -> 1.11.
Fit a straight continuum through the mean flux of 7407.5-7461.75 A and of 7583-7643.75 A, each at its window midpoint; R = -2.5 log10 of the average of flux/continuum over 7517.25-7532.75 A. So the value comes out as 0.14 mag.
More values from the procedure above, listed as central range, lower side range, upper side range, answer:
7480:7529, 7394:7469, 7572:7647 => 0.00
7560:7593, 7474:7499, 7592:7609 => 0.13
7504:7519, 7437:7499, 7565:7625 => 0.06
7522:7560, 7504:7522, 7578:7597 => 0.03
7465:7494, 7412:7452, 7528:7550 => -0.09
